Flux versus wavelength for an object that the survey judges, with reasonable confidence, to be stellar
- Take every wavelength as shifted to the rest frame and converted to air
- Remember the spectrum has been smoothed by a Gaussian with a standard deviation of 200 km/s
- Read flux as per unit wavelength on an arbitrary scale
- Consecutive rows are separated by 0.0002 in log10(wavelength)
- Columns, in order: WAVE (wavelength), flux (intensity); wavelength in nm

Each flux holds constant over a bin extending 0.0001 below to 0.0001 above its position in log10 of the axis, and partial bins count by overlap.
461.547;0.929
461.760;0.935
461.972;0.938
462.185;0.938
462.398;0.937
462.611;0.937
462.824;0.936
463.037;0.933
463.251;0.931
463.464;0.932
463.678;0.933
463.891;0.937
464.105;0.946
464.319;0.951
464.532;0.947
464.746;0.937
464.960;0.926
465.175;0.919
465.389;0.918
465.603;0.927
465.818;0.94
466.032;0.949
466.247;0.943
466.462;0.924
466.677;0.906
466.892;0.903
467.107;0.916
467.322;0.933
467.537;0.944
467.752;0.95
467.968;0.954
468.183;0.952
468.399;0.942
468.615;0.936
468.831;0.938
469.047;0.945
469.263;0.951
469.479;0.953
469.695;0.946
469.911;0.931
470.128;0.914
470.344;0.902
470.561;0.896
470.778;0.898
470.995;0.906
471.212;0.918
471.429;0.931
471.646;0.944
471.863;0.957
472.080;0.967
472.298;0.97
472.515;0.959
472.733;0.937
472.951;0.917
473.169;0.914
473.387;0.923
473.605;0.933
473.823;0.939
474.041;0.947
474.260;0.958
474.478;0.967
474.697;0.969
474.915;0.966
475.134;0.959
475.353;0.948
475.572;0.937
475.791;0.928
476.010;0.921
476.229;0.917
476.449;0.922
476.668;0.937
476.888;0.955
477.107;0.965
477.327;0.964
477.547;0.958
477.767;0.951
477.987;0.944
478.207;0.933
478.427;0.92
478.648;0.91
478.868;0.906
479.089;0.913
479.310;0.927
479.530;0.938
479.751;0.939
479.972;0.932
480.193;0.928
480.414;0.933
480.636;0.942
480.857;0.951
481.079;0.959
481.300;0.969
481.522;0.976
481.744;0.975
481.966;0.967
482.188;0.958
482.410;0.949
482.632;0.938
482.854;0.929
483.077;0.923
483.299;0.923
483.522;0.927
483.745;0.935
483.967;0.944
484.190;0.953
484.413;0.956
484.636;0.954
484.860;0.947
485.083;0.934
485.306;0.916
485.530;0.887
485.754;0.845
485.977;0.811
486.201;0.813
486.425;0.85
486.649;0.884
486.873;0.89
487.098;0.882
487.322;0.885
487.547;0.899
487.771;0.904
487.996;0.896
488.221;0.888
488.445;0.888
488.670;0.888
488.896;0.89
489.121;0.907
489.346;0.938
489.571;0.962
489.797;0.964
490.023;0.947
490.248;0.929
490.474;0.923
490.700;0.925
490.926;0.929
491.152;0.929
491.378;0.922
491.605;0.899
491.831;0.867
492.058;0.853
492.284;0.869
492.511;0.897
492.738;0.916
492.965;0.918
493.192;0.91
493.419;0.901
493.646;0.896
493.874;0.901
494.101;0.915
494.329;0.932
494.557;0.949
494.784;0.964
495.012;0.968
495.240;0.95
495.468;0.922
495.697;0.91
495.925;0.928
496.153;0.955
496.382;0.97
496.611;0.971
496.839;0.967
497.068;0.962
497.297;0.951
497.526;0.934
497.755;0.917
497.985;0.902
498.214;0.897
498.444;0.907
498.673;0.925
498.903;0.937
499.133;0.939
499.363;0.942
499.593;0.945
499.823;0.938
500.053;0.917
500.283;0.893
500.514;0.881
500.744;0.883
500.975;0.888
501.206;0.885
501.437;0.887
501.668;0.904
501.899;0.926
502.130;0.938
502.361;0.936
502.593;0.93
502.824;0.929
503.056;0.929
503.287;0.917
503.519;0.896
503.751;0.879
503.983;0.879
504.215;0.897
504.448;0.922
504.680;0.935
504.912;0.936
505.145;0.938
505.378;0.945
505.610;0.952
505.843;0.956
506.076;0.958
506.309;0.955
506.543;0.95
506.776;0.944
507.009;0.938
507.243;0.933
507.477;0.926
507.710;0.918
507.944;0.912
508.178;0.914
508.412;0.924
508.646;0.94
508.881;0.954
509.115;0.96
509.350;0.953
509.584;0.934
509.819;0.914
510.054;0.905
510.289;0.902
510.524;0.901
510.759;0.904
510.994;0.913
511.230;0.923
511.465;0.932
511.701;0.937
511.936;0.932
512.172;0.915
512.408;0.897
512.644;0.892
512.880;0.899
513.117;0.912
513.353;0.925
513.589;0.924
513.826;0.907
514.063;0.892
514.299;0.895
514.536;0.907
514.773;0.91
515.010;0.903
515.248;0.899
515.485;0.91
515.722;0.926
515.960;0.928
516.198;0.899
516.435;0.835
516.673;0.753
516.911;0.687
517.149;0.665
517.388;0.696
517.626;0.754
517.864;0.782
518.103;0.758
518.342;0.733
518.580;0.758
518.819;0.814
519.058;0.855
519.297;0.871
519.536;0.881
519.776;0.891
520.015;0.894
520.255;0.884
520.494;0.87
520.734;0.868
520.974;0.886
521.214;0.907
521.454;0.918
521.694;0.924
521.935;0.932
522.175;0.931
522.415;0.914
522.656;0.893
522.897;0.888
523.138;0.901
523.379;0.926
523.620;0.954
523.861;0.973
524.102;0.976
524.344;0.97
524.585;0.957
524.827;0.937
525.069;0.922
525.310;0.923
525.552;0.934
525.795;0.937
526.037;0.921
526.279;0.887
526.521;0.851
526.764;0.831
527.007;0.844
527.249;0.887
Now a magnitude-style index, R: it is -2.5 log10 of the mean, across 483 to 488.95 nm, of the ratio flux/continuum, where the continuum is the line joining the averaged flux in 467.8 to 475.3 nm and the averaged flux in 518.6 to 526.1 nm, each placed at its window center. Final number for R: 0.04 mag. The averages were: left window 0.939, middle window 0.9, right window 0.909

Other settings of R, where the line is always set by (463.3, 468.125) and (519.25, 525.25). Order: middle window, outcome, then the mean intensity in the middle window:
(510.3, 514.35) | 0.01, 0.912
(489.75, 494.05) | 0.02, 0.91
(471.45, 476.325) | -0.02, 0.944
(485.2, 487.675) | 0.07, 0.869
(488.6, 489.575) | 0.02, 0.913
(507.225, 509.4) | -0.01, 0.933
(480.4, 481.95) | -0.04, 0.959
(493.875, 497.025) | -0.02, 0.945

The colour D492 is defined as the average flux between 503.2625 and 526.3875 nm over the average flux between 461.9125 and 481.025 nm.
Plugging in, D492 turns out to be 0.96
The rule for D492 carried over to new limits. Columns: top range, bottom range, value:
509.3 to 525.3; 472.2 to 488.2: 0.95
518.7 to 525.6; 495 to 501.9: 0.98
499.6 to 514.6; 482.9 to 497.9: 1.00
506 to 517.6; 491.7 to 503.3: 0.98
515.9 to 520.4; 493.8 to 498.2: 0.86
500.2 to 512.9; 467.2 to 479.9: 0.98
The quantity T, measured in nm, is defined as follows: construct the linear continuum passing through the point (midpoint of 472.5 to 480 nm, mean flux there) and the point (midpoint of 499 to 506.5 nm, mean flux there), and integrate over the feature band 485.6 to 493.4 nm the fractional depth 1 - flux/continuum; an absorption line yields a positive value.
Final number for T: 0.27 nm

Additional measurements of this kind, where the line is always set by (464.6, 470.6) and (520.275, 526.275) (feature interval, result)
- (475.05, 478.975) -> -0.03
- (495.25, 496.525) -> -0.02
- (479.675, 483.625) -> -0.07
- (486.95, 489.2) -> 0.09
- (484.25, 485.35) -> -0.02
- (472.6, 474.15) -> 0.00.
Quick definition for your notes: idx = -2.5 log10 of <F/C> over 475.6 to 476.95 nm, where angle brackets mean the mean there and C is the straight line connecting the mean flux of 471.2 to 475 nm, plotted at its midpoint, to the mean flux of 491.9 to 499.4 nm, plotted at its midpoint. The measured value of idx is 0.02 mag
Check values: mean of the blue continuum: 0.946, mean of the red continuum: 0.926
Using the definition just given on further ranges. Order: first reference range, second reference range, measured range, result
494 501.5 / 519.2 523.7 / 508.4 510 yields -0.03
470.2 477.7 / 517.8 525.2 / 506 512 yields -0.03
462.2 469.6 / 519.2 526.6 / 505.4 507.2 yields -0.03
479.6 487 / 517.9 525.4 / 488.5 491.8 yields 0.00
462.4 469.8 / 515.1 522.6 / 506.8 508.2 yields -0.07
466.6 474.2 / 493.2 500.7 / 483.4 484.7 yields -0.01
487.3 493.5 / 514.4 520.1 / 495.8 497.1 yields -0.08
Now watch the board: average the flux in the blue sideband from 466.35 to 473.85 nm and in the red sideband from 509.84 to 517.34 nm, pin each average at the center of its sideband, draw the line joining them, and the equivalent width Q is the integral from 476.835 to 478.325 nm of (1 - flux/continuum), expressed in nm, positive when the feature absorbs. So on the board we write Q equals -0.04 nm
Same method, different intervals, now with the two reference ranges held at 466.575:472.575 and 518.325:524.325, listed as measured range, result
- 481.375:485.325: -0.09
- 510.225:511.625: -0.02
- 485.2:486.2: 0.07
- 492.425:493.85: 0.02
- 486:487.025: 0.07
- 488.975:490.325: -0.03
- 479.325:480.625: -0.01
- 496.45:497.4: -0.05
